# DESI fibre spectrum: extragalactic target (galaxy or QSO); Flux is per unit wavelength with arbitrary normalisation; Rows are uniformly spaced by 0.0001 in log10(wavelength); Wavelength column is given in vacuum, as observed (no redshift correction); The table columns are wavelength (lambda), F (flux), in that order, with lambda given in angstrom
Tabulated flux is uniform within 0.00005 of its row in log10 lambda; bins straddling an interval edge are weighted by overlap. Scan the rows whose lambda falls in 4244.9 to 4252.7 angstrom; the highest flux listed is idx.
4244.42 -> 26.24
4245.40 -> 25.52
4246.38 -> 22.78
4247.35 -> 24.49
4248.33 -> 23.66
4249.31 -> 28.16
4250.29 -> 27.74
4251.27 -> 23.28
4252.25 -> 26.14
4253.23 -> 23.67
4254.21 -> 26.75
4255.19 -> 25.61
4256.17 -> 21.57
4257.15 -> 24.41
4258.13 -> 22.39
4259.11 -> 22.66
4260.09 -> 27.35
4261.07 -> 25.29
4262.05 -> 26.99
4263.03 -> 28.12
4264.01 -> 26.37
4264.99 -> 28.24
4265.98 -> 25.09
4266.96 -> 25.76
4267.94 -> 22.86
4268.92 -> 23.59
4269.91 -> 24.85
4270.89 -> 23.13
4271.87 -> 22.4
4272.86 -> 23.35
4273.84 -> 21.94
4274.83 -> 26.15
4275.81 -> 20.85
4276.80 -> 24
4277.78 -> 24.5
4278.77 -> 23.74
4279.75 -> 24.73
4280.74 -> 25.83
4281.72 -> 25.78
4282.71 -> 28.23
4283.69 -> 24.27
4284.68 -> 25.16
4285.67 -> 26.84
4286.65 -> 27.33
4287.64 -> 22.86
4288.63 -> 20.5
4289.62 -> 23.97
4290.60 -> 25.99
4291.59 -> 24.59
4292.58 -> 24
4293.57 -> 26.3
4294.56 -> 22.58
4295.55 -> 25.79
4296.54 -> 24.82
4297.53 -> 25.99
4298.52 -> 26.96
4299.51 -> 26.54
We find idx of 28.16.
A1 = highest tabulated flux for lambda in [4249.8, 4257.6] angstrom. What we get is 27.74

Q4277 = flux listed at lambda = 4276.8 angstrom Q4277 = 24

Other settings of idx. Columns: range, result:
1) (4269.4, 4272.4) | 24.85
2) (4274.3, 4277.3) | 26.15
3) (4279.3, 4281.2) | 25.83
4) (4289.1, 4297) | 26.3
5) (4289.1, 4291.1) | 25.99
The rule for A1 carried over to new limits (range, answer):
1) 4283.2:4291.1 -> 27.33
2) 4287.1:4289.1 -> 22.86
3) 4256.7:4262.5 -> 27.35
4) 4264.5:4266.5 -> 28.24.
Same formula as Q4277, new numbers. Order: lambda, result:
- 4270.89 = 23.13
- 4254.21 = 26.75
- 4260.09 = 27.35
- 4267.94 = 22.86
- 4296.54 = 24.82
